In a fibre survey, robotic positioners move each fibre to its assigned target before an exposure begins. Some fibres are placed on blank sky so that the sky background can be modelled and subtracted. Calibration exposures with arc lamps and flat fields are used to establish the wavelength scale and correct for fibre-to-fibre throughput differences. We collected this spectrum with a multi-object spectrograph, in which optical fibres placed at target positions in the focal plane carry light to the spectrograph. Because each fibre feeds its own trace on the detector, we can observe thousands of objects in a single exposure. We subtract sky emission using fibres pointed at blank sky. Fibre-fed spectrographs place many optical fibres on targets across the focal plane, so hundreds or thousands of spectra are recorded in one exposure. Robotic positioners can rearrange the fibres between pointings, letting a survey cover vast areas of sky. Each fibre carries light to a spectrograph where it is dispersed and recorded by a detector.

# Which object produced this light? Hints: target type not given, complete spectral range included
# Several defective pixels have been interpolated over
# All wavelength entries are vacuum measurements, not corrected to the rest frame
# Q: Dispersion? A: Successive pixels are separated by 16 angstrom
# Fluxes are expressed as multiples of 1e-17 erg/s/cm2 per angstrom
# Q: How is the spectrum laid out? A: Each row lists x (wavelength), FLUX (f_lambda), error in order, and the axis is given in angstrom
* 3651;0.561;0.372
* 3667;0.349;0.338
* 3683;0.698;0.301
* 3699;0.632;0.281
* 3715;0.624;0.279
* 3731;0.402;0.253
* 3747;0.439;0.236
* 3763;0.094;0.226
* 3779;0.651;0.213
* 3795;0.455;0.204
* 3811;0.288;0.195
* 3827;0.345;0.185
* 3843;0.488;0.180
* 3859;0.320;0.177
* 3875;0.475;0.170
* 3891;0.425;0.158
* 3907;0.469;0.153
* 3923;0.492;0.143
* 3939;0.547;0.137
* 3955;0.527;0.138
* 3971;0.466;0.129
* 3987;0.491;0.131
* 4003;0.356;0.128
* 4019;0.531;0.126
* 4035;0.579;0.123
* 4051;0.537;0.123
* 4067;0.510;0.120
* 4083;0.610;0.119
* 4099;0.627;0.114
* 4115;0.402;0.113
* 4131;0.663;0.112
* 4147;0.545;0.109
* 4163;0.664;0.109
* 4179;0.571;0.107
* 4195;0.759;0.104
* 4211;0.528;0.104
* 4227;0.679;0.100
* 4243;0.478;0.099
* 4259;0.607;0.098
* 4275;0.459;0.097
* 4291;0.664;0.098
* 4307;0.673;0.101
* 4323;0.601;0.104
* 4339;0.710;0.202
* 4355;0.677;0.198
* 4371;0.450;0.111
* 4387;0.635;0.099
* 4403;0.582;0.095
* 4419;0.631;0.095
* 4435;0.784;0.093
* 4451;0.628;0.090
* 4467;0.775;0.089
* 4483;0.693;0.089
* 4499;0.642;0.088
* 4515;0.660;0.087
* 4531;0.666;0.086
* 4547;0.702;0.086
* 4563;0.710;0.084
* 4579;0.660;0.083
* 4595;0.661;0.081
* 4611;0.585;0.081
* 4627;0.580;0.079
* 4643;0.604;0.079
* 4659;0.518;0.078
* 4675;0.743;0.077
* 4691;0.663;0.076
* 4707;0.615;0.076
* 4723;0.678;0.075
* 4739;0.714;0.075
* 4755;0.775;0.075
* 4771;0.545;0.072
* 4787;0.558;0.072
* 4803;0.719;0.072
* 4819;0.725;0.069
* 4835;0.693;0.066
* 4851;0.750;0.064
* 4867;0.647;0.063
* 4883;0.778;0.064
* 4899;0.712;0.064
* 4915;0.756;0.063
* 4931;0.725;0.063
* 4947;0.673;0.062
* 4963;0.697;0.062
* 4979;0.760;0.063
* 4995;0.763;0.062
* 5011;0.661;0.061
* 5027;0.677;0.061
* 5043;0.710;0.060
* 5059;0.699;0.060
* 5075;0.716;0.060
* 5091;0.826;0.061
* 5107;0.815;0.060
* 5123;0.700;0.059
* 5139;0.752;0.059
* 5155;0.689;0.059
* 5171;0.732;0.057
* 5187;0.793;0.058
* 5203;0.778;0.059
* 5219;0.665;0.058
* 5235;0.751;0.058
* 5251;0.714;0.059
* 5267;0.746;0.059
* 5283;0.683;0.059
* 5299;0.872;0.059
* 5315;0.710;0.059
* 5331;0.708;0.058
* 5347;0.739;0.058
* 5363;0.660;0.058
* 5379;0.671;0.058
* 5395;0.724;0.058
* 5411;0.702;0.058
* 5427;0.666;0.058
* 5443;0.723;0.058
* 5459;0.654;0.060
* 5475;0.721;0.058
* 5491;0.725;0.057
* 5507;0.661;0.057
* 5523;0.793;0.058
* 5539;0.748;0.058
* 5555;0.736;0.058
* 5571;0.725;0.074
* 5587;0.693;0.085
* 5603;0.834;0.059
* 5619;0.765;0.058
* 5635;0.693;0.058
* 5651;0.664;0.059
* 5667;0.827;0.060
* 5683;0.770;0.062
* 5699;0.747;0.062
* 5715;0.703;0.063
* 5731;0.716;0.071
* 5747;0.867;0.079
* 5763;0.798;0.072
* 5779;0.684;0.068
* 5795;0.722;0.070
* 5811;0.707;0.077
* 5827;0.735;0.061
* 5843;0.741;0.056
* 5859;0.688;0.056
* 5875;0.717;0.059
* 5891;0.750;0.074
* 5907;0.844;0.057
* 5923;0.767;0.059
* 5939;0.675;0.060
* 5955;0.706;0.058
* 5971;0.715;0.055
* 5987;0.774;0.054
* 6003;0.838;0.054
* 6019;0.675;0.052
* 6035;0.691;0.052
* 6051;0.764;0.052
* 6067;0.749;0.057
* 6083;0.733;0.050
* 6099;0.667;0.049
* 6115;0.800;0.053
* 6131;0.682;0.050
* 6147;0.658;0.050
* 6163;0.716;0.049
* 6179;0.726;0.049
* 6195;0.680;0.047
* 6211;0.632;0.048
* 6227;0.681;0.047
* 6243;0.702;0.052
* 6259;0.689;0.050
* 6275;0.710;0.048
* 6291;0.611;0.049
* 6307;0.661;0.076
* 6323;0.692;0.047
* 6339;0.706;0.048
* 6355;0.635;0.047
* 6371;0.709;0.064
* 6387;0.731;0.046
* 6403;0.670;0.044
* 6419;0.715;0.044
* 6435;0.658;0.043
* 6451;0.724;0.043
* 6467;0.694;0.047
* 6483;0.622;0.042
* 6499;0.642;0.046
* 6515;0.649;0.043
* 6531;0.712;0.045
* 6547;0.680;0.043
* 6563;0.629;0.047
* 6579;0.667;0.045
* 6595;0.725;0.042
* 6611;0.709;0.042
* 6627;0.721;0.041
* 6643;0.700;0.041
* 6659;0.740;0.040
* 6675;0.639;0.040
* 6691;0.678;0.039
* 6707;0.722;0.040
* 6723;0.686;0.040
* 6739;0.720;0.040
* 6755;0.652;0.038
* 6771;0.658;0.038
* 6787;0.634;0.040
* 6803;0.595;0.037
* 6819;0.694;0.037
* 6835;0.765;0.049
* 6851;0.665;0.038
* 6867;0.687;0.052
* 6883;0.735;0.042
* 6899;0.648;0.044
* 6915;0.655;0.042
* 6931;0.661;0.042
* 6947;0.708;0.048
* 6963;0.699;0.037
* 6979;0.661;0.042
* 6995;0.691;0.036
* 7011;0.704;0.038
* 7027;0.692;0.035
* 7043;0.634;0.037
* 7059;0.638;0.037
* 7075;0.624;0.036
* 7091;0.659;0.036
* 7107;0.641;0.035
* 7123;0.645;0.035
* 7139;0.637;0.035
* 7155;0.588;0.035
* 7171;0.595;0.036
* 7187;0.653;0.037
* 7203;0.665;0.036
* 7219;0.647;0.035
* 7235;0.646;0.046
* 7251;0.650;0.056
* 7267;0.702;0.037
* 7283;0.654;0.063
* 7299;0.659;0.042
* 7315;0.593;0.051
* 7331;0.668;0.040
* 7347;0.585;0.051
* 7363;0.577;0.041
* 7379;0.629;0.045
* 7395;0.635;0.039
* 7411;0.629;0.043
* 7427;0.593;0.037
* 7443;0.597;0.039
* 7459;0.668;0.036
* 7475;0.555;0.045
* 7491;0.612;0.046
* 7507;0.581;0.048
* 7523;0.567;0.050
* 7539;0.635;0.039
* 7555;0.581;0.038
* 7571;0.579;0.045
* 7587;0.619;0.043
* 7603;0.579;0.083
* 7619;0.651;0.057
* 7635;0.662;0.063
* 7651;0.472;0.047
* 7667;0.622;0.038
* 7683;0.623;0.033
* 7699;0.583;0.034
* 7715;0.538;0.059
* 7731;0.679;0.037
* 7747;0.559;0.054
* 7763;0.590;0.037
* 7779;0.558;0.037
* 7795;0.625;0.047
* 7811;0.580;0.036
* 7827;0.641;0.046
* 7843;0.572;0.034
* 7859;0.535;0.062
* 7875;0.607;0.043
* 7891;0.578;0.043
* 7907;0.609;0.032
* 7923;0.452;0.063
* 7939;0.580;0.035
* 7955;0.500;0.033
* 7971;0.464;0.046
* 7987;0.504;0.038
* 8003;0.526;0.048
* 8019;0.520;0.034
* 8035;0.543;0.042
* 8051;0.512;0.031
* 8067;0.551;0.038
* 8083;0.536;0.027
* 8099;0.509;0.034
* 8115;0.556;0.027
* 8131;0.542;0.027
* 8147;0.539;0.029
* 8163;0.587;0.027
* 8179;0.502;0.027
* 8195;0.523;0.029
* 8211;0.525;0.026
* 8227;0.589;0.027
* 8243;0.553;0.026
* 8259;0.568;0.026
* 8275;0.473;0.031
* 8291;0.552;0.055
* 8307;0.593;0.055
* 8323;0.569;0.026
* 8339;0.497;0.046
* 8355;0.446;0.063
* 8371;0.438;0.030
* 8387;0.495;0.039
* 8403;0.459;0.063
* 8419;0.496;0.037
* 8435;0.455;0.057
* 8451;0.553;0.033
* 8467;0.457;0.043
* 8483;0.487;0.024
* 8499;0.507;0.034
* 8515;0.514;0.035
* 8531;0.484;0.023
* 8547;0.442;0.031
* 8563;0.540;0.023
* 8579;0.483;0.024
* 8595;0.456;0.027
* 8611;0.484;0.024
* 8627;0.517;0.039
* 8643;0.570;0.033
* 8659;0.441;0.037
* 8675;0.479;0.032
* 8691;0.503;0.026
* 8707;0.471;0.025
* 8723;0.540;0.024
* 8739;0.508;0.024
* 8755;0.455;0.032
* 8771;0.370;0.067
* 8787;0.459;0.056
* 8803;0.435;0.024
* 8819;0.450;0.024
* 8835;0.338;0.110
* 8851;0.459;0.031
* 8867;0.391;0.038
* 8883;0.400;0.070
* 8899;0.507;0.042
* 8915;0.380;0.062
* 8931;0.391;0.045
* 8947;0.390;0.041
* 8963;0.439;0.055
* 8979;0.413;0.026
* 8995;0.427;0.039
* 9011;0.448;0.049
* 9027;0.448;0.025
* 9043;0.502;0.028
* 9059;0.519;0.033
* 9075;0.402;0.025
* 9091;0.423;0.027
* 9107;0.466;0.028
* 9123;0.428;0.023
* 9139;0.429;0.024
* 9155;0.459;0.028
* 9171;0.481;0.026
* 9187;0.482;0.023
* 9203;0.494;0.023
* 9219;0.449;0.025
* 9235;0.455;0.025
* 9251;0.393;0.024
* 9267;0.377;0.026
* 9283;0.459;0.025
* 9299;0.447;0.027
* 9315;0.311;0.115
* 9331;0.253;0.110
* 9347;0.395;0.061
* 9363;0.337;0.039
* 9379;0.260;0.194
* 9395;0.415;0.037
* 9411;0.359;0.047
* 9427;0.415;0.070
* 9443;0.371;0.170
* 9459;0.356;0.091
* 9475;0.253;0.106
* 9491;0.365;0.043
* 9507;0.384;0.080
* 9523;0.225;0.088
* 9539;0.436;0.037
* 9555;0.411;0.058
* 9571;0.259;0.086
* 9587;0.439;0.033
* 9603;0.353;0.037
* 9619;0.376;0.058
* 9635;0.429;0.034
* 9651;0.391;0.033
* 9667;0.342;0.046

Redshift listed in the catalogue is 0.00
